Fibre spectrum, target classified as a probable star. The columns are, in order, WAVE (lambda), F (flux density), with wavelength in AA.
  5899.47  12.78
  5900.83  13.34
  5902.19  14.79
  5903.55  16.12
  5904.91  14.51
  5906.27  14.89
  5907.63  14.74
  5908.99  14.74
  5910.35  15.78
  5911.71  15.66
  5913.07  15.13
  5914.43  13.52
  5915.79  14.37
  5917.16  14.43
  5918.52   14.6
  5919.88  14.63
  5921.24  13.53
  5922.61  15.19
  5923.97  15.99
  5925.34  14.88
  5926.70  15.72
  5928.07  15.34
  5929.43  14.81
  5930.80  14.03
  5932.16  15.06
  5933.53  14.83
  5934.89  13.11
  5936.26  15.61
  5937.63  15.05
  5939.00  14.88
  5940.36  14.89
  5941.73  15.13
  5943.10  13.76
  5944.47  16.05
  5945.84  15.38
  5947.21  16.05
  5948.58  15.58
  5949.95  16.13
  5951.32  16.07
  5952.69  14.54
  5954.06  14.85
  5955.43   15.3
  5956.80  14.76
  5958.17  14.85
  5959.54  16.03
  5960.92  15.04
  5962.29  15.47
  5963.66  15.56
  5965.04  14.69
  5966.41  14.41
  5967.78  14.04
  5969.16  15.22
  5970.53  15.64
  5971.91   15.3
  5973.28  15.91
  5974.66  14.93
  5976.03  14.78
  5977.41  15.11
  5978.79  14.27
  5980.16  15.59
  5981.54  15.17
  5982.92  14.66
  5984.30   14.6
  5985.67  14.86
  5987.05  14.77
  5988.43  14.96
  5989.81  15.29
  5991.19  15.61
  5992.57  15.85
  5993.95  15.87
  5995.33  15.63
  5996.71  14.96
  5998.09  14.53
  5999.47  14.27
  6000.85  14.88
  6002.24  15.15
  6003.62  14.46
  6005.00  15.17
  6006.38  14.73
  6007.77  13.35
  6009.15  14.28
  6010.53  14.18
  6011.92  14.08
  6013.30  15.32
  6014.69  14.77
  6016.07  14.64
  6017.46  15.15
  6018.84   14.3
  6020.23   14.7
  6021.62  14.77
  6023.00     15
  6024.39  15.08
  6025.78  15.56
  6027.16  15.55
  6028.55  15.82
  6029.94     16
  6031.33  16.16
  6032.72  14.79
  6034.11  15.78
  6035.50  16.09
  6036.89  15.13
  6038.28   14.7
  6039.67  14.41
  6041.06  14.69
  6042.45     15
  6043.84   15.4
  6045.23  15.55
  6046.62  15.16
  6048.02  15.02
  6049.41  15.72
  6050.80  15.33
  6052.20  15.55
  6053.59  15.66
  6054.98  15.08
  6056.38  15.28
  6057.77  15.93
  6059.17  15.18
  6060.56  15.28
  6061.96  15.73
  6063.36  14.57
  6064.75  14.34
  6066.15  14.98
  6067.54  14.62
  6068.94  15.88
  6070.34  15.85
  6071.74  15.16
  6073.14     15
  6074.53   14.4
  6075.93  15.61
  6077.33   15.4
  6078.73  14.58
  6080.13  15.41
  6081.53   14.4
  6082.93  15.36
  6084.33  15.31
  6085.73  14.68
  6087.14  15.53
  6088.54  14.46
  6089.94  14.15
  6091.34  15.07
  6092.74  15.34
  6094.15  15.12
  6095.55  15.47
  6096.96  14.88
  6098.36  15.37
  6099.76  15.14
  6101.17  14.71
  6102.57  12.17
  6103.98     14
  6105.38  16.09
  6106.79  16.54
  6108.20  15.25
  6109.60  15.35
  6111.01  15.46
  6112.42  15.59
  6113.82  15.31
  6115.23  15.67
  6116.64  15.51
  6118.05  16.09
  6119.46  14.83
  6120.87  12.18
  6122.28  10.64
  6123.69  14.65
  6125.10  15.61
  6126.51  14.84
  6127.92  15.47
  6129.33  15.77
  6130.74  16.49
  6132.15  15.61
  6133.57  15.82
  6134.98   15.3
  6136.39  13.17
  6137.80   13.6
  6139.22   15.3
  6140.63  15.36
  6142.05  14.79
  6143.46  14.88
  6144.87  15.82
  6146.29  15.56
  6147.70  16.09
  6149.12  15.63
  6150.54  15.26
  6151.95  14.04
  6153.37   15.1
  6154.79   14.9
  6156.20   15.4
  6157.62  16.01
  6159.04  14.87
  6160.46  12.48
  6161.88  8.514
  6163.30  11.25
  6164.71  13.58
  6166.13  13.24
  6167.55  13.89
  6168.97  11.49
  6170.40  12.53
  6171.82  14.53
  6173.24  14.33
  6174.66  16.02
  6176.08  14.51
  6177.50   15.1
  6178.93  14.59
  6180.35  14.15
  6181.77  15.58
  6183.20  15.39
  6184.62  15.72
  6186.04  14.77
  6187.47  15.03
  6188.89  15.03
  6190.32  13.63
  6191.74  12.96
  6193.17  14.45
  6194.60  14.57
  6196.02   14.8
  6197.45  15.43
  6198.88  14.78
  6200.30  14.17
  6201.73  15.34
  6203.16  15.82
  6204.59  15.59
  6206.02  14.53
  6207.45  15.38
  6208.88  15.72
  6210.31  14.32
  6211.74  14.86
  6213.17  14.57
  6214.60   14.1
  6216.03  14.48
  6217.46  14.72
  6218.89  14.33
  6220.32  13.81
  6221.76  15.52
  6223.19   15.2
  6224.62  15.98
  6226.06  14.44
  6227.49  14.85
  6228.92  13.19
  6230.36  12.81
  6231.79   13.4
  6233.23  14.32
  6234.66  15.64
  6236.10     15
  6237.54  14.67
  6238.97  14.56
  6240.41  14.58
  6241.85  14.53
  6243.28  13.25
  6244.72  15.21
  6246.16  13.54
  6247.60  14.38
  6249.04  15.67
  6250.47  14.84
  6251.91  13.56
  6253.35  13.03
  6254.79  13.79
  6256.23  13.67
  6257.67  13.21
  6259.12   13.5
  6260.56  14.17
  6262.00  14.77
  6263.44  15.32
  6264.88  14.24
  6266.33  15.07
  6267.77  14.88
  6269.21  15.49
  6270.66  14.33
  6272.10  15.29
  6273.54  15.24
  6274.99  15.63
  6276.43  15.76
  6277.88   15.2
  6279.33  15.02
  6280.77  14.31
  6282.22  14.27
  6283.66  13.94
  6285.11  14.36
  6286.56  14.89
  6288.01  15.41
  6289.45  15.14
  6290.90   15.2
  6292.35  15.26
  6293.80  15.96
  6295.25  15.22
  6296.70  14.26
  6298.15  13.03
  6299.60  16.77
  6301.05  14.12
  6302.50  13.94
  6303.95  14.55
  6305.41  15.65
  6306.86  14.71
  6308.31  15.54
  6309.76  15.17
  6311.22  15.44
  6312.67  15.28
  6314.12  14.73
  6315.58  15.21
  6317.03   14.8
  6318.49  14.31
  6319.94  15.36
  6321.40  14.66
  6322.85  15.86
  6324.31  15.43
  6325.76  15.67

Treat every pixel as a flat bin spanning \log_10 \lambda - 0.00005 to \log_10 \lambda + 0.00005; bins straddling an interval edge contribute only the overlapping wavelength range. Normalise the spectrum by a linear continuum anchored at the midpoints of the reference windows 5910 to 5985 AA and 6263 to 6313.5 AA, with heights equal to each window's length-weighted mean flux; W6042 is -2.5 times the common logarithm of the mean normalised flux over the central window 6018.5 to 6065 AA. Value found -0.02 mag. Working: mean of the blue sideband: 15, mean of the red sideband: 15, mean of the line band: 15.3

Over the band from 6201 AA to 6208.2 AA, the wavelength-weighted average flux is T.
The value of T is 15.3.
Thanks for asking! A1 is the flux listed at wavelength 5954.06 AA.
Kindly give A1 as 14.85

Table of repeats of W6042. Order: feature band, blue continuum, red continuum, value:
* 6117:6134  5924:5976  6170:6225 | 0.00 mag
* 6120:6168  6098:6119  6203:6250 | 0.04 mag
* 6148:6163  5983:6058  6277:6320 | 0.06 mag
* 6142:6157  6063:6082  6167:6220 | -0.03 mag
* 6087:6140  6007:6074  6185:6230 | 0.00 mag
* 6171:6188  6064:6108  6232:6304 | -0.01 mag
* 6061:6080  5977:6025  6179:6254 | -0.02 mag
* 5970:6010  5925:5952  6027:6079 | 0.02 mag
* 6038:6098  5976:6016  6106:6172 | -0.03 mag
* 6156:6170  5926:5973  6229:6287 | 0.13 mag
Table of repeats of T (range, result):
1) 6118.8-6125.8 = 13.6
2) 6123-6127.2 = 15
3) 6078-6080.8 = 15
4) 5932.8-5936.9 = 14.5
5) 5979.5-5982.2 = 15.4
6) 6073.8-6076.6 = 15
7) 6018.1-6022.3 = 14.6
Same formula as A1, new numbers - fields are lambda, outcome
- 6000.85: 14.88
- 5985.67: 14.86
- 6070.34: 15.85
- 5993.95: 15.87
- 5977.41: 15.11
